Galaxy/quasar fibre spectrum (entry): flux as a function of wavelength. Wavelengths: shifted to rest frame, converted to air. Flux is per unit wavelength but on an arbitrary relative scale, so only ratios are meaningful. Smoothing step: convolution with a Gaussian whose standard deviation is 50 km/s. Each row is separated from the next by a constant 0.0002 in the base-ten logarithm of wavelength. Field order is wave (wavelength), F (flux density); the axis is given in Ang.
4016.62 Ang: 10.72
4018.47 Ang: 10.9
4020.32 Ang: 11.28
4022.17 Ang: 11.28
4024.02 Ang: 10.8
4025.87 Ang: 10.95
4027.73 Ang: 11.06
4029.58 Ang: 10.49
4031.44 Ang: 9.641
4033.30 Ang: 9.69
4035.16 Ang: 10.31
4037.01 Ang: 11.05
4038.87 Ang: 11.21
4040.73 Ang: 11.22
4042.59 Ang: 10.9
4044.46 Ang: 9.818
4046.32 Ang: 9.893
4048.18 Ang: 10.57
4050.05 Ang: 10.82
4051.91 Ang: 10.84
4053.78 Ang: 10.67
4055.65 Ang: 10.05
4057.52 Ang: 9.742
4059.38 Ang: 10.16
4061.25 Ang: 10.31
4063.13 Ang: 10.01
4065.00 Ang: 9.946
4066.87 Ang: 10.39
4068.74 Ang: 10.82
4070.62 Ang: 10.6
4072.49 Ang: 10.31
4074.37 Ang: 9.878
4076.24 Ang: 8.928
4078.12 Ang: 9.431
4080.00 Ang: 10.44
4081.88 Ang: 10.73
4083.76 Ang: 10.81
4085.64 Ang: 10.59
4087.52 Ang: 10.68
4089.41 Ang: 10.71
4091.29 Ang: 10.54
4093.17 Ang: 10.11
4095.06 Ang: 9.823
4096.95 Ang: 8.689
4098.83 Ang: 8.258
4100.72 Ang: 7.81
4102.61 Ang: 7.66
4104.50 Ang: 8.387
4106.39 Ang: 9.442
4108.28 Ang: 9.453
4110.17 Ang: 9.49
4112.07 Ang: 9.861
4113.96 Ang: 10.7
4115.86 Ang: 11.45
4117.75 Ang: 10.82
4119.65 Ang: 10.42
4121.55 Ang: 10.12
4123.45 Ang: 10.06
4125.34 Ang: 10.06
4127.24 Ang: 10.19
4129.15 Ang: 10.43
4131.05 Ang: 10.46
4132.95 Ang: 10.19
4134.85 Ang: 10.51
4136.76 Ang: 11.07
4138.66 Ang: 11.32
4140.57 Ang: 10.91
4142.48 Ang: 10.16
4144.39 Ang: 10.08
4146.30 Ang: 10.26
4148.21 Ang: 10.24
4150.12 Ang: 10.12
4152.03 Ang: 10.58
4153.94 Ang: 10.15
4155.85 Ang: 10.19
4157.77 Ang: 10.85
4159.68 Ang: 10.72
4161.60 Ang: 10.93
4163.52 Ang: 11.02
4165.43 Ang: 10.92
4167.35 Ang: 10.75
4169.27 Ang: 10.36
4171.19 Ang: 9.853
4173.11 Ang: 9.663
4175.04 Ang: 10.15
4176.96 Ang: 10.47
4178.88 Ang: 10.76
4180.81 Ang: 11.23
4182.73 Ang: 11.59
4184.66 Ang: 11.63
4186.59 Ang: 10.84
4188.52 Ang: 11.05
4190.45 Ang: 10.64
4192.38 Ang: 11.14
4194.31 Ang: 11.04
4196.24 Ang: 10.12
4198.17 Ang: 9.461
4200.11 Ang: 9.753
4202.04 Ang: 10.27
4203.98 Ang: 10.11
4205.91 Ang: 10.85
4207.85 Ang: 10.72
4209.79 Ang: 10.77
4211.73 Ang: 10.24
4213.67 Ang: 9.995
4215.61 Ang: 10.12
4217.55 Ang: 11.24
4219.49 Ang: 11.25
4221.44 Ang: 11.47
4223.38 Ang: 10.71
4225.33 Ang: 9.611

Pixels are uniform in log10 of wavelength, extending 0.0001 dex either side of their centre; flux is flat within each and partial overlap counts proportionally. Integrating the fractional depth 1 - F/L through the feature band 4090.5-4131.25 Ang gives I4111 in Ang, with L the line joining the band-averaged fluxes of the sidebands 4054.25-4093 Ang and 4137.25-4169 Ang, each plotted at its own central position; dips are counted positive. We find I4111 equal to 2.7 Ang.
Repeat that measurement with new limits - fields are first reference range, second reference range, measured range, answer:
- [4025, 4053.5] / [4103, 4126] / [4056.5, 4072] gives 0.2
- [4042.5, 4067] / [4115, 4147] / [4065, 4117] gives 2.6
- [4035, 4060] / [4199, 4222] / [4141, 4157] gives 0.4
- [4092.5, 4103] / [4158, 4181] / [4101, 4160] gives -3.7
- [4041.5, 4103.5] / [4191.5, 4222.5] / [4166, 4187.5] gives -0.5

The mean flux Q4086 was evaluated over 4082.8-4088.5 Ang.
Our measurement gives 10.7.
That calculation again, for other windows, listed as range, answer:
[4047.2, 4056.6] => 10.6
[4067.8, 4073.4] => 10.6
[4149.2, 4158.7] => 10.4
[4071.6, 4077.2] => 9.7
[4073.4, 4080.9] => 9.67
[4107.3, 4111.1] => 9.48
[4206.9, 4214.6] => 10.4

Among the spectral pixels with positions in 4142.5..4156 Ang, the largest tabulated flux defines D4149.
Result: 10.58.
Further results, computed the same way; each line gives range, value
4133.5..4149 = 11.32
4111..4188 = 11.63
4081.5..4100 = 10.81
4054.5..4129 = 11.45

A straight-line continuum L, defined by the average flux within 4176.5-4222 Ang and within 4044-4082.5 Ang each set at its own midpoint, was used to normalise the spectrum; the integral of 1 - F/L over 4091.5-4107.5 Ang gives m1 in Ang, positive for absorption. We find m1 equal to 2.3 Ang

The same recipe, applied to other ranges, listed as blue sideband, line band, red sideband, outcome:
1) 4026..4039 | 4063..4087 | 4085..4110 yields -1.2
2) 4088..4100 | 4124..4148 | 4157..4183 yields -0.6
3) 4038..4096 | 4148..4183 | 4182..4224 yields 0.1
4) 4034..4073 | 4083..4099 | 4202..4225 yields 0.6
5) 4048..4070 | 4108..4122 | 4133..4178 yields 0.1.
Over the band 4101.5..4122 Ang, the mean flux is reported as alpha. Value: 9.78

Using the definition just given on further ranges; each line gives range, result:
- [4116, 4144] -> 10.5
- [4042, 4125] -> 10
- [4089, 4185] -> 10.2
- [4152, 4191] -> 10.7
